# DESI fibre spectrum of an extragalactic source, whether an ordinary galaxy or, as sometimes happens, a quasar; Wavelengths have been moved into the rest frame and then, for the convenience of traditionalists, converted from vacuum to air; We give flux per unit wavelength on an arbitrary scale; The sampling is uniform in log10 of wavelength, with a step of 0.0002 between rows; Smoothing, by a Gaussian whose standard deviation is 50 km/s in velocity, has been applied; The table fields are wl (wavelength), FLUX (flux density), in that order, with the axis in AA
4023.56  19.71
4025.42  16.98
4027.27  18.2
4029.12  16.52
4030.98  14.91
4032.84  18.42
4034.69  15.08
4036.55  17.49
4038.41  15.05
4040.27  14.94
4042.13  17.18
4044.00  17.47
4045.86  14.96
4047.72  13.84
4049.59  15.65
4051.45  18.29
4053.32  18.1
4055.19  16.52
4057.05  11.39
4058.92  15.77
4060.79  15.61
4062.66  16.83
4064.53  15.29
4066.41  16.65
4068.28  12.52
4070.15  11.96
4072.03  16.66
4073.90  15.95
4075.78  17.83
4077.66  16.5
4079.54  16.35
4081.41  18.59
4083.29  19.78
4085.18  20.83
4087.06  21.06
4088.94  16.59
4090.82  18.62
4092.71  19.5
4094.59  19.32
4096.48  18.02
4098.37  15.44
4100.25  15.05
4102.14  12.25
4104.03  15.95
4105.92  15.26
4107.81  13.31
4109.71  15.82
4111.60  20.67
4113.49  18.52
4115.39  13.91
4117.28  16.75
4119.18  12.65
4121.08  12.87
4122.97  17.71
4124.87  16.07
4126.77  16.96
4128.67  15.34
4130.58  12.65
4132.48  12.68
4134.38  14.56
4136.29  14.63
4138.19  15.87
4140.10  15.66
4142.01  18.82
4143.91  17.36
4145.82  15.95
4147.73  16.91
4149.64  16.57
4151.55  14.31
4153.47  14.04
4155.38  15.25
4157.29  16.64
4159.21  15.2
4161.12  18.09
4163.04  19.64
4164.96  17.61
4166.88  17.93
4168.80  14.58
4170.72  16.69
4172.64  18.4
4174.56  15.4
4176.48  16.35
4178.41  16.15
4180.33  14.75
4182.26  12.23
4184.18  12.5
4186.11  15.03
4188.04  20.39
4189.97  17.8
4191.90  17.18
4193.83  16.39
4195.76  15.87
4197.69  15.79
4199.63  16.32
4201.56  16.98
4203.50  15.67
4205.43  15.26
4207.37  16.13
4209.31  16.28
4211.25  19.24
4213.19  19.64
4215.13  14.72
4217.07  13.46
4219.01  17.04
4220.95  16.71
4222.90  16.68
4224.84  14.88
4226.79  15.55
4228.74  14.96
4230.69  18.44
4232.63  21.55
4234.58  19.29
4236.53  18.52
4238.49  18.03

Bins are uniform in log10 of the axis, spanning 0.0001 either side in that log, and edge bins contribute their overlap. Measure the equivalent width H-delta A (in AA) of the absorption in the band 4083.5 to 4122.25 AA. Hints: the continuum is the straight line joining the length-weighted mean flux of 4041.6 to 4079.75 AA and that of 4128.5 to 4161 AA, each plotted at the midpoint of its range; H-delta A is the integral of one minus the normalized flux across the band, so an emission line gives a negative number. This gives -2.6 AA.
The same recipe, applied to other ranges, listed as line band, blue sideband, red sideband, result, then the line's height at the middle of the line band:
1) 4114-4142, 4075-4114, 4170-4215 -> 3.21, 17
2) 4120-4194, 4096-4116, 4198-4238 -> 1.48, 16.3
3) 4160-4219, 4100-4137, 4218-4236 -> 0.40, 16.5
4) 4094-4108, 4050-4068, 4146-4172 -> 0.46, 16.1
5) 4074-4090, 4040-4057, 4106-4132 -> -2.48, 15.9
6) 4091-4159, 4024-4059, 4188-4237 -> 2.87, 16.5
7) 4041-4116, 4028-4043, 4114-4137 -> -4.70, 15.5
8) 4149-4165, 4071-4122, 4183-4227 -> 0.23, 16.5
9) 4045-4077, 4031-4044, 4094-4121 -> 1.22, 16.1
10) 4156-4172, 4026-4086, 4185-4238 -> -0.33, 16.7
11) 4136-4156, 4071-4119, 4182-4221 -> 0.83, 16.7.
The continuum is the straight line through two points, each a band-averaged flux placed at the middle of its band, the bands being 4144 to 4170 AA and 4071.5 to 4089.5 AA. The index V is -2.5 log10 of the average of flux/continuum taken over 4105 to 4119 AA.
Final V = 0.08 mag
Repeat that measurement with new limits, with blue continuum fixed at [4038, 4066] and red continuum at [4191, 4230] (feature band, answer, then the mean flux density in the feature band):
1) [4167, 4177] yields -0.02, 16.4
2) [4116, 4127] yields 0.04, 15.4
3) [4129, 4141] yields 0.12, 14.4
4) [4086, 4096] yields -0.19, 19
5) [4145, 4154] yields 0.03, 15.6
